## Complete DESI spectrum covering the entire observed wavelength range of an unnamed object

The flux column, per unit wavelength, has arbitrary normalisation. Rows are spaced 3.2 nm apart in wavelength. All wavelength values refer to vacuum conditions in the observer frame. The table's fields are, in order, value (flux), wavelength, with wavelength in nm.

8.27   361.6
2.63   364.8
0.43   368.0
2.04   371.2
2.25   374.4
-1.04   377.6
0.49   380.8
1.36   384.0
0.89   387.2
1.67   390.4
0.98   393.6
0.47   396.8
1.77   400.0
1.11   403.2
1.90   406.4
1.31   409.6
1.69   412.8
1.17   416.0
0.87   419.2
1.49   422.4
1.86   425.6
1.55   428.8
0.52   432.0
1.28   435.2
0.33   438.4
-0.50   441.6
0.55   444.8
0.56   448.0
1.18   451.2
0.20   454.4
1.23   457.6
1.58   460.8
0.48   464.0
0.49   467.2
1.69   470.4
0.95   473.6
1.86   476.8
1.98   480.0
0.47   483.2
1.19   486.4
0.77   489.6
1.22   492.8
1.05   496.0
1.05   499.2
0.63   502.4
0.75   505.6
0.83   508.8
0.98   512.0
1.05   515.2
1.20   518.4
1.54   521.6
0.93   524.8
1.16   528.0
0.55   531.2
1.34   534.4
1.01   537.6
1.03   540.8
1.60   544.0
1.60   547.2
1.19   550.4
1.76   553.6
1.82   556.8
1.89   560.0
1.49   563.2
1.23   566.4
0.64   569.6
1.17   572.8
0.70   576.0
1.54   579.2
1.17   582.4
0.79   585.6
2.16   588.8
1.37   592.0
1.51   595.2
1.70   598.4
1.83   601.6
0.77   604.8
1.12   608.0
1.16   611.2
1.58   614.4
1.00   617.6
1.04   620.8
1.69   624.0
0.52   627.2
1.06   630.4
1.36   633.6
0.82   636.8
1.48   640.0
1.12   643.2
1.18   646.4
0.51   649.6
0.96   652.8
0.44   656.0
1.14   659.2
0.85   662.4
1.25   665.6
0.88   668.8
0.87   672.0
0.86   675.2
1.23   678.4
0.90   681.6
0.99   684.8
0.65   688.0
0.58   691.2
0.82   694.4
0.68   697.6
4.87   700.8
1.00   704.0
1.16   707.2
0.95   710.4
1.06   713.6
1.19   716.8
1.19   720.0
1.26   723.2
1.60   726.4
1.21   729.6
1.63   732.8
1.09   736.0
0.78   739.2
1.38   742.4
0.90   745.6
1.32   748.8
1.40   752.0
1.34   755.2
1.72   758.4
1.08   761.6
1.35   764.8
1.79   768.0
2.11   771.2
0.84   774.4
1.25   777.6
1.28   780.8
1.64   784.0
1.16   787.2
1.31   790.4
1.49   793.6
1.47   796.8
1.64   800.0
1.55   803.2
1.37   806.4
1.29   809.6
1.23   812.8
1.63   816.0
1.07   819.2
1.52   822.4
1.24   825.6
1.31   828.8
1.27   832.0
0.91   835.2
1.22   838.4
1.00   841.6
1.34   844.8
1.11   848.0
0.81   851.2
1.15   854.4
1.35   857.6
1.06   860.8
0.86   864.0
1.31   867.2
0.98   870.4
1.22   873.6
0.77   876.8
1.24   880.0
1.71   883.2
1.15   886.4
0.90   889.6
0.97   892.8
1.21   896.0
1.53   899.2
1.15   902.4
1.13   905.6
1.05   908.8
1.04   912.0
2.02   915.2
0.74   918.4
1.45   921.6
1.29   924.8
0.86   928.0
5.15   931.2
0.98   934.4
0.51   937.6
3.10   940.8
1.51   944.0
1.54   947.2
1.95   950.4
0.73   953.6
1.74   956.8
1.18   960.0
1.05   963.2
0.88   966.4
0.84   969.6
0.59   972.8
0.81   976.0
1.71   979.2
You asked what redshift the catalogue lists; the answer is 0.879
